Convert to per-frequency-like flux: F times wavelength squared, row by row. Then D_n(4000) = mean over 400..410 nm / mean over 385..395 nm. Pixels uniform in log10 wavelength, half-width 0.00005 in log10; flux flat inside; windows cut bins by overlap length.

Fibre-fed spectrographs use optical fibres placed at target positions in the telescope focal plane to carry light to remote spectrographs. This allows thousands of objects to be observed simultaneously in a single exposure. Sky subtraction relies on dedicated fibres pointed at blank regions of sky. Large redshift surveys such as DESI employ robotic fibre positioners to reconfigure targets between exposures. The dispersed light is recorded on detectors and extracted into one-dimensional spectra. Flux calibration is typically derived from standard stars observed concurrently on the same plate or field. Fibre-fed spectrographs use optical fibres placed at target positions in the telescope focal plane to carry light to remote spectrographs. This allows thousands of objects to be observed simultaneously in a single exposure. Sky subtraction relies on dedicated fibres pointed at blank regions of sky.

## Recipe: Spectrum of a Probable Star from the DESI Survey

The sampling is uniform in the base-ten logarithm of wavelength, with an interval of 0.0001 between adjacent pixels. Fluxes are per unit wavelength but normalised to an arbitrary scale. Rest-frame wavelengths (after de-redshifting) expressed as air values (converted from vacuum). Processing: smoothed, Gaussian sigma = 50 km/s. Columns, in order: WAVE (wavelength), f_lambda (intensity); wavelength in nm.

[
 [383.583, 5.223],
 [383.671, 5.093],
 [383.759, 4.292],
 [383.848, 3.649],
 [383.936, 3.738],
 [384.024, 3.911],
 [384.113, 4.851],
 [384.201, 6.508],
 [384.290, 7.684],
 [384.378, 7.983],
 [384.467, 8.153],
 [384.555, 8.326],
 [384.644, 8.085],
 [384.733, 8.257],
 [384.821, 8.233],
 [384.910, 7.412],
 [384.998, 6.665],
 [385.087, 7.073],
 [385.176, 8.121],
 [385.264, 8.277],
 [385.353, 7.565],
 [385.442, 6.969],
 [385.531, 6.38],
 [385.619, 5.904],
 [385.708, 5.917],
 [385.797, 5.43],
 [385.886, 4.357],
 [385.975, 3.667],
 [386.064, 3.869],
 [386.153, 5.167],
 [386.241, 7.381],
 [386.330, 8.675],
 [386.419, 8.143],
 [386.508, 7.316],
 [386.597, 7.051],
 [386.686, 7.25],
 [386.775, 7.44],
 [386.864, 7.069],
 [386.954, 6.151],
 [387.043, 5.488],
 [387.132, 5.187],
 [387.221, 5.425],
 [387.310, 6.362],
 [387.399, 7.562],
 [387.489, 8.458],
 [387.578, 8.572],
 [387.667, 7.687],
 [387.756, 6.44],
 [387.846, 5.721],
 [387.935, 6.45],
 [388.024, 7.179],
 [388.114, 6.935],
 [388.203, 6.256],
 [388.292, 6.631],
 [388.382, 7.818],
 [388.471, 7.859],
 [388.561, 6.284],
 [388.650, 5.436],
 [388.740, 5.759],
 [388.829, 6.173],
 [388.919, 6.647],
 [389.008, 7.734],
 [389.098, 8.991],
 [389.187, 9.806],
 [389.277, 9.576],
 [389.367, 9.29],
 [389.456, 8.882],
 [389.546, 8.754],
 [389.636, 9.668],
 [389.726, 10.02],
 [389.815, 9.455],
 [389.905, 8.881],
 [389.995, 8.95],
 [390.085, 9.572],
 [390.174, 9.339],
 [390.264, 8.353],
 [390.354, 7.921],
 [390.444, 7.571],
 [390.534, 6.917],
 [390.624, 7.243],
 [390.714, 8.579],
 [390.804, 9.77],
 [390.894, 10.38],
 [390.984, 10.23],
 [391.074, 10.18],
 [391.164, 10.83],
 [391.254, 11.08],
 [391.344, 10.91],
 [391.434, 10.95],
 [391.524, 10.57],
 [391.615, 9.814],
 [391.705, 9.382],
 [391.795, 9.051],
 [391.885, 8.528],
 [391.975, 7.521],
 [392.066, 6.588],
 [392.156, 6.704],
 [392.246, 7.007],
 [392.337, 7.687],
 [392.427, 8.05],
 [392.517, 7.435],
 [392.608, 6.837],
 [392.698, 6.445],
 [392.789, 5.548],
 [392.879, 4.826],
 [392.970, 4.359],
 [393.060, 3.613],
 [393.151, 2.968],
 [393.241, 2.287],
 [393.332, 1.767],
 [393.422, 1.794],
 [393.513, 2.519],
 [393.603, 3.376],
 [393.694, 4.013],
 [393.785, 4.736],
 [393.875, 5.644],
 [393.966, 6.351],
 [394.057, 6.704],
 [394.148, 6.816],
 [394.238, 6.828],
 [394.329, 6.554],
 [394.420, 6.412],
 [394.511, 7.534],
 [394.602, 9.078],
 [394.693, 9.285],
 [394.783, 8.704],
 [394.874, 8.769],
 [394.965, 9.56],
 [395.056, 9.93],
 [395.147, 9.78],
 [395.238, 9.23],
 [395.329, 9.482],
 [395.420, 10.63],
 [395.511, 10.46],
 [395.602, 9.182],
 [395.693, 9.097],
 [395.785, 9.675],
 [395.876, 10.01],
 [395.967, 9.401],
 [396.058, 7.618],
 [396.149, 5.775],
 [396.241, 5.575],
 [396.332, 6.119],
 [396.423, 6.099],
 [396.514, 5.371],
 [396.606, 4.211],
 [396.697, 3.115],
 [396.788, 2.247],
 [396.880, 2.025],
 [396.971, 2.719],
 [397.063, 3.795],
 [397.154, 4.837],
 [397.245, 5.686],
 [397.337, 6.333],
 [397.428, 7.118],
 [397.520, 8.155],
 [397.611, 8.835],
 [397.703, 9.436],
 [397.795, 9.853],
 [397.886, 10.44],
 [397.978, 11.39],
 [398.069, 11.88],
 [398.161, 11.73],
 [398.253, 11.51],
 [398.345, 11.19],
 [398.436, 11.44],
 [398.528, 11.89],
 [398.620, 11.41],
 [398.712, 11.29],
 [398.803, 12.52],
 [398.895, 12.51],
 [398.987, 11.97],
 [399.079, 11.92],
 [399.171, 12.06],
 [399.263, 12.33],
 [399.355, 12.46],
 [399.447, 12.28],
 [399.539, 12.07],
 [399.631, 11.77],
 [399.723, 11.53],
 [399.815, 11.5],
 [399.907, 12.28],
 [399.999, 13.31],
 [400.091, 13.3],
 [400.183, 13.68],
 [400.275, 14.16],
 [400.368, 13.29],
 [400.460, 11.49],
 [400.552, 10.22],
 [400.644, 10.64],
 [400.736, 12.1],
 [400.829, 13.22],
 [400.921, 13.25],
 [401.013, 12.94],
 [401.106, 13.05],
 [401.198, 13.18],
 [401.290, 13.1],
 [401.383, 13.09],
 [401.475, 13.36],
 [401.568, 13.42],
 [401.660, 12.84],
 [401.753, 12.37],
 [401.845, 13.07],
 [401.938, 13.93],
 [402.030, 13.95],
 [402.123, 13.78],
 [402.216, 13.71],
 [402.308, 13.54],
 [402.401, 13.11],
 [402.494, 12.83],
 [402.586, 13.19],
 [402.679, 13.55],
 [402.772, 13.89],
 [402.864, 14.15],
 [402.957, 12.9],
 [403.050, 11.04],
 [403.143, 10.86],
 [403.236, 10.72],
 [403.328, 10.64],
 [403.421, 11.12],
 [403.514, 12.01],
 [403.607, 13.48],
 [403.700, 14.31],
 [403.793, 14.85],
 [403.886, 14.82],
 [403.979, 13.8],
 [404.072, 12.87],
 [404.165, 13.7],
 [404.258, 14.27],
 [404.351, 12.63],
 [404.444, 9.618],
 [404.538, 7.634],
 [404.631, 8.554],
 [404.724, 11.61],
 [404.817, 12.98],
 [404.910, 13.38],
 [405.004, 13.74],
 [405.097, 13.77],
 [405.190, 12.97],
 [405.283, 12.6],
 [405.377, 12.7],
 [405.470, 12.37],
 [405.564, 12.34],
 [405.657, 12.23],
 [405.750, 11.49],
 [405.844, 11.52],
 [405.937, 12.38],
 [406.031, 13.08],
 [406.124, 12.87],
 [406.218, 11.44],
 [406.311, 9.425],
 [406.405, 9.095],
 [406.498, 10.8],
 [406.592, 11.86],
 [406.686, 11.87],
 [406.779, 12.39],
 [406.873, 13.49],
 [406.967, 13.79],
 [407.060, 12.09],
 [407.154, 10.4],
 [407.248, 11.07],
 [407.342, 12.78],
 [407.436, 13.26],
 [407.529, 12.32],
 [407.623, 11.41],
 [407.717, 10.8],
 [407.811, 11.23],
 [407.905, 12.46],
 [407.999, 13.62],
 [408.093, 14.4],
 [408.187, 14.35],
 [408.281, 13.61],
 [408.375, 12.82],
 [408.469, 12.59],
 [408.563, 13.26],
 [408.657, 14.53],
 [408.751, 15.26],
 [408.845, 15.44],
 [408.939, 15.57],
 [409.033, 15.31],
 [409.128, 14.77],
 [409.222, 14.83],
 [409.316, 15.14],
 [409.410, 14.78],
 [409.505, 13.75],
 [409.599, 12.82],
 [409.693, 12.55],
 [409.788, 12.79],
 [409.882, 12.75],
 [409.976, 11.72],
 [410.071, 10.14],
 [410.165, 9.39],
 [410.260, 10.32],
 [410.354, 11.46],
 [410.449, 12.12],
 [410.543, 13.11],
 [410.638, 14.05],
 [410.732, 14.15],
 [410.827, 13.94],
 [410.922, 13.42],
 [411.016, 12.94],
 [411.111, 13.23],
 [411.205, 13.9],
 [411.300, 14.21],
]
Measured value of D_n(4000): 1.9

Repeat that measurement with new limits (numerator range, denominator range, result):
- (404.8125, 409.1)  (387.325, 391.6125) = 1.65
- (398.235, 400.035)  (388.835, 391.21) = 1.40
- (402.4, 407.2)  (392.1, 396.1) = 1.87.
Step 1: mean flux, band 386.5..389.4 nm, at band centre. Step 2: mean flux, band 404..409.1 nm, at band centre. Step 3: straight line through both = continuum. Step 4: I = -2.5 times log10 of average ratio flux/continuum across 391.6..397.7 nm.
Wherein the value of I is 0.33 mag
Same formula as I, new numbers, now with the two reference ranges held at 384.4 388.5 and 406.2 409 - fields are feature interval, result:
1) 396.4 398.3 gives 0.375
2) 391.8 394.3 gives 0.488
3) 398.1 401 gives -0.165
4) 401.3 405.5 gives -0.116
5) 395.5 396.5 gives 0.191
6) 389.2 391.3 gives -0.164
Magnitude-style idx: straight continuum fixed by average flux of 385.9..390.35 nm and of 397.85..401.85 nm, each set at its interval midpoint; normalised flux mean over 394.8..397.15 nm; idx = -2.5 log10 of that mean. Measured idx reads 0.421 mag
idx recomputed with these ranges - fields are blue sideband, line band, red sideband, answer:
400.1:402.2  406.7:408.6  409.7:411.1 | -0.01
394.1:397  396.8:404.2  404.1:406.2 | -0.17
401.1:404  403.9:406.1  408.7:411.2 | 0.07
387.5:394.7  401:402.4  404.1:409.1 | -0.22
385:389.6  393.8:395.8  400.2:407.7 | 0.13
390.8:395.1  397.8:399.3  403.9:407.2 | -0.24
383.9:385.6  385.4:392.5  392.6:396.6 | -0.12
